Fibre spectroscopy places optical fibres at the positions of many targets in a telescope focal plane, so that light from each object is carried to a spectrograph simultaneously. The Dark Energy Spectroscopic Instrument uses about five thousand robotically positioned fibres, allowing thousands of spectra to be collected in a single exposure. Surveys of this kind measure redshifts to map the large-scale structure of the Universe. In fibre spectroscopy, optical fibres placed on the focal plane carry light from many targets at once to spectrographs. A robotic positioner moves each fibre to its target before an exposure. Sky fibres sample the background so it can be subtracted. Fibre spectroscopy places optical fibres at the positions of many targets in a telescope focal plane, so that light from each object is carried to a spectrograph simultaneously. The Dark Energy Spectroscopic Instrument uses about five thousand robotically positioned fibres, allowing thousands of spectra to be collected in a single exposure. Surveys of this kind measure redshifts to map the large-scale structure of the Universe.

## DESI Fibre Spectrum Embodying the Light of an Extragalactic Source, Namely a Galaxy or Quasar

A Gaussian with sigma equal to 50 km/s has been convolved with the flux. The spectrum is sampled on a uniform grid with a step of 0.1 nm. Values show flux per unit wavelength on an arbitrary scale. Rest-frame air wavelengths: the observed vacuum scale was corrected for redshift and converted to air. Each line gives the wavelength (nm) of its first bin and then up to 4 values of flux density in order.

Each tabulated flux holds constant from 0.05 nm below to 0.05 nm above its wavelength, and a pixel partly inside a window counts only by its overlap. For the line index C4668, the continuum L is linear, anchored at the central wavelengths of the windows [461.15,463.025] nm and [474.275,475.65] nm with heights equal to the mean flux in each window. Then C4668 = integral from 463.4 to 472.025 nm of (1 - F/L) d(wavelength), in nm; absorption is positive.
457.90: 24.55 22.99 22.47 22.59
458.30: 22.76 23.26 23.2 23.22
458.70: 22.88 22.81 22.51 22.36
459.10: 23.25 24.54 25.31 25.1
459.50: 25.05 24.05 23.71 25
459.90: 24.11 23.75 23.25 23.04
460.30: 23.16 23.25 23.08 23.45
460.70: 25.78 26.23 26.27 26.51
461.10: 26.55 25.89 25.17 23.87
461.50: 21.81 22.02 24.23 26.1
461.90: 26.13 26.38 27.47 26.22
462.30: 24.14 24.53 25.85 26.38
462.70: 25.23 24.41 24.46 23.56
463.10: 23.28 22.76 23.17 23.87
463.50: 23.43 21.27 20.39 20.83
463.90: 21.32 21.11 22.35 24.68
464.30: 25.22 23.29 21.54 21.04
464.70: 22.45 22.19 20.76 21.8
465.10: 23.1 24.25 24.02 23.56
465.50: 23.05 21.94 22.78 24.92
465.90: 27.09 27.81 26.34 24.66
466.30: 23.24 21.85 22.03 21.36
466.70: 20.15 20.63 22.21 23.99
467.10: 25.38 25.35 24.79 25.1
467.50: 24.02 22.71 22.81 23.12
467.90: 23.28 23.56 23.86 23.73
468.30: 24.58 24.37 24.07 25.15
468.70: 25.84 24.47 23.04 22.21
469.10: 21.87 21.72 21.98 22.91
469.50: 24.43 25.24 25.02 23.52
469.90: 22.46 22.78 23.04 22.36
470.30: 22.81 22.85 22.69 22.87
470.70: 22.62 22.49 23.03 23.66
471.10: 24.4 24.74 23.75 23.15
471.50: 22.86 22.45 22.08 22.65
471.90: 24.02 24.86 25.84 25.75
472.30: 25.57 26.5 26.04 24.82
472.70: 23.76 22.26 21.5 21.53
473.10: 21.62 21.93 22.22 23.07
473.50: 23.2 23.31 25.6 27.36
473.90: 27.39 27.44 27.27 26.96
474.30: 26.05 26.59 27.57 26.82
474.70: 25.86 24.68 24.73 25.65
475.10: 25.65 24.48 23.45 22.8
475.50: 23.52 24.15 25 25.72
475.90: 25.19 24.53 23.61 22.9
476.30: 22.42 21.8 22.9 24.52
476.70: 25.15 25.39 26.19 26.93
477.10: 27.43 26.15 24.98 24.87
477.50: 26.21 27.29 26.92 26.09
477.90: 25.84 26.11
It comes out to 0.61 nm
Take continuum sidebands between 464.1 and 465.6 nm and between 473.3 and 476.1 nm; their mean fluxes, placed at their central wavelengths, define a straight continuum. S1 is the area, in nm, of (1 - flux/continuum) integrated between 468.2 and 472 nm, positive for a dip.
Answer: 0.12 nm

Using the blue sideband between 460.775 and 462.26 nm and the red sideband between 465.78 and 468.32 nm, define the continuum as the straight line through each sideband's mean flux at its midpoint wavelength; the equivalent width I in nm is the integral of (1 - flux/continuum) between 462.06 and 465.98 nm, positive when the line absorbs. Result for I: 0.19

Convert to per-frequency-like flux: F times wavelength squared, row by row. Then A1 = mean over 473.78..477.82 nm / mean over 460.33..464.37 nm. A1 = 1.1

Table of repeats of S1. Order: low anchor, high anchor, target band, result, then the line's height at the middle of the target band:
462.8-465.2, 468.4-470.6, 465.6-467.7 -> -0.072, 23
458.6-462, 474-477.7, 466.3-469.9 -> 0.191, 24.7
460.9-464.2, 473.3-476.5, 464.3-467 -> 0.140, 24.3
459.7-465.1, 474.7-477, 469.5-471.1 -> 0.061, 24.2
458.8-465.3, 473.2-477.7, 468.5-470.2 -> 0.074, 24.5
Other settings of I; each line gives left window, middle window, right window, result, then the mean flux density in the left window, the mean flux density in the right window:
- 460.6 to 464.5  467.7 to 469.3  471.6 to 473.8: 0.03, 24.2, 23.8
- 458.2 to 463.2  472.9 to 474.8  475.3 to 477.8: -0.02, 24.3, 24.9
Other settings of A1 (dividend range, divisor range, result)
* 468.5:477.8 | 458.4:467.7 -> 1.07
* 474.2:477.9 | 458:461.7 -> 1.13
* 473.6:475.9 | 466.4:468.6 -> 1.13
